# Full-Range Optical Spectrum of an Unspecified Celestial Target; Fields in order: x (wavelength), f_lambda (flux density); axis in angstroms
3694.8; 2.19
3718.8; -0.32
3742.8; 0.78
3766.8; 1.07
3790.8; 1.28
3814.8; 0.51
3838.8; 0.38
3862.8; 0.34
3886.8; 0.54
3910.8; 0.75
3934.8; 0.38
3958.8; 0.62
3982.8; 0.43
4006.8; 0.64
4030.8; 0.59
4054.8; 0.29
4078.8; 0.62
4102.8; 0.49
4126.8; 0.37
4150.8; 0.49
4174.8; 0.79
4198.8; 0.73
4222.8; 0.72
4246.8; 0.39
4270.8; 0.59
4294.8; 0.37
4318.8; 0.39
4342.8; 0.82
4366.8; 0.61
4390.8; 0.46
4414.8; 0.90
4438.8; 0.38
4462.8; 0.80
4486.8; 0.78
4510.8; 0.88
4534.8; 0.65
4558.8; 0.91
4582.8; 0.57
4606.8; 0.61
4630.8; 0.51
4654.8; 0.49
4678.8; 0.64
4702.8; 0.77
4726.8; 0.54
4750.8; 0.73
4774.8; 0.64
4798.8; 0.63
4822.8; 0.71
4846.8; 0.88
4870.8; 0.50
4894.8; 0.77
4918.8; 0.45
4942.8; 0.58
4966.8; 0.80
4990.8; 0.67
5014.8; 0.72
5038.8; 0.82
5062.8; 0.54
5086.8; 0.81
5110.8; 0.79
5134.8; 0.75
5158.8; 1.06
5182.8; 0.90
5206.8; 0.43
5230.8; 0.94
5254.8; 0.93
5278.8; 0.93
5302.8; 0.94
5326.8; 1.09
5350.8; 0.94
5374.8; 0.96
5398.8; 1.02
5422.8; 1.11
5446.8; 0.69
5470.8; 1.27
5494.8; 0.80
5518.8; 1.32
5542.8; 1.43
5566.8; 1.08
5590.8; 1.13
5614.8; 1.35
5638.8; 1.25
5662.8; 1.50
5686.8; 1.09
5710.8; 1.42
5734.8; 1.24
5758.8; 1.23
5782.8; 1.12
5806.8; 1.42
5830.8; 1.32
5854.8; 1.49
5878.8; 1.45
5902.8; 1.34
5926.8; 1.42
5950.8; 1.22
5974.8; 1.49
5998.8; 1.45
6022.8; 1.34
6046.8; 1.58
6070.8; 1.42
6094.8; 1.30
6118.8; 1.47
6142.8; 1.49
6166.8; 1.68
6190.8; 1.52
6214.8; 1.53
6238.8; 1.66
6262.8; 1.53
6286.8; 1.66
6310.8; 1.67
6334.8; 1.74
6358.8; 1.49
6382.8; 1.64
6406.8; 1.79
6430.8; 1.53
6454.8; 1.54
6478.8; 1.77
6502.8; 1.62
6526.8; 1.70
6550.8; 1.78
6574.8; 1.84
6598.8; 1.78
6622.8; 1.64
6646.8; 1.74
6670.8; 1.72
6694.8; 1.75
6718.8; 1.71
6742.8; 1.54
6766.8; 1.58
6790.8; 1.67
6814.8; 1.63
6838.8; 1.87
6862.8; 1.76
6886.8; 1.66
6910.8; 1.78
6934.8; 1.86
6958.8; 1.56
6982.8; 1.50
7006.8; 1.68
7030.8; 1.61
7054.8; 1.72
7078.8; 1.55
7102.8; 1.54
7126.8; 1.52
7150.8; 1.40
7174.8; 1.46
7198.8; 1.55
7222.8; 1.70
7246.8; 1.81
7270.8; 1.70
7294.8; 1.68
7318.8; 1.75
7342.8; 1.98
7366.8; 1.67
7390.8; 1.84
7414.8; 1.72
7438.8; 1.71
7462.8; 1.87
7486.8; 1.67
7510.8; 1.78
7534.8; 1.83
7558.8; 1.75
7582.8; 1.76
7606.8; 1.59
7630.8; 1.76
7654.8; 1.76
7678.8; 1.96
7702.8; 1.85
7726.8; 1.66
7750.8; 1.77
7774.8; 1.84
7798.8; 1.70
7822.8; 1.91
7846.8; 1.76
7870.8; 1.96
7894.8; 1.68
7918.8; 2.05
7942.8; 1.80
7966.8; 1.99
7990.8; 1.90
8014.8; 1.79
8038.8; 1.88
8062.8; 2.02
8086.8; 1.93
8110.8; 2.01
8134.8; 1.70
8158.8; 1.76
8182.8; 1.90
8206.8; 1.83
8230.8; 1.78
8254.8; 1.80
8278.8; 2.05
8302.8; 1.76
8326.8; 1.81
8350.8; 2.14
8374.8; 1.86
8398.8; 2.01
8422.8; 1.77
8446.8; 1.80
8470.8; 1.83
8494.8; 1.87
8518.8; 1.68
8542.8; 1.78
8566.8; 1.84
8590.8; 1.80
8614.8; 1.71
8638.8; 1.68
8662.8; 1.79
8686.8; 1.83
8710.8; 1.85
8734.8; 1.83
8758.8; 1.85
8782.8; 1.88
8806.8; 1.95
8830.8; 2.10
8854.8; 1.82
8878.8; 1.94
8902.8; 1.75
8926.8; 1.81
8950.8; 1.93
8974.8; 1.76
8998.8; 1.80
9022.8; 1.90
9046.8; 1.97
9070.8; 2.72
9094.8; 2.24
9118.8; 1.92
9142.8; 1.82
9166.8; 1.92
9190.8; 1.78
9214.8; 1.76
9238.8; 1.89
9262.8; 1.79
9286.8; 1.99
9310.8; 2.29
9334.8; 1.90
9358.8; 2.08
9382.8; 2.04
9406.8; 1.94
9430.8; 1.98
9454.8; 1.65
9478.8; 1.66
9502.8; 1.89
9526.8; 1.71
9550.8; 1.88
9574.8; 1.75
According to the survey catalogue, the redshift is 0.382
